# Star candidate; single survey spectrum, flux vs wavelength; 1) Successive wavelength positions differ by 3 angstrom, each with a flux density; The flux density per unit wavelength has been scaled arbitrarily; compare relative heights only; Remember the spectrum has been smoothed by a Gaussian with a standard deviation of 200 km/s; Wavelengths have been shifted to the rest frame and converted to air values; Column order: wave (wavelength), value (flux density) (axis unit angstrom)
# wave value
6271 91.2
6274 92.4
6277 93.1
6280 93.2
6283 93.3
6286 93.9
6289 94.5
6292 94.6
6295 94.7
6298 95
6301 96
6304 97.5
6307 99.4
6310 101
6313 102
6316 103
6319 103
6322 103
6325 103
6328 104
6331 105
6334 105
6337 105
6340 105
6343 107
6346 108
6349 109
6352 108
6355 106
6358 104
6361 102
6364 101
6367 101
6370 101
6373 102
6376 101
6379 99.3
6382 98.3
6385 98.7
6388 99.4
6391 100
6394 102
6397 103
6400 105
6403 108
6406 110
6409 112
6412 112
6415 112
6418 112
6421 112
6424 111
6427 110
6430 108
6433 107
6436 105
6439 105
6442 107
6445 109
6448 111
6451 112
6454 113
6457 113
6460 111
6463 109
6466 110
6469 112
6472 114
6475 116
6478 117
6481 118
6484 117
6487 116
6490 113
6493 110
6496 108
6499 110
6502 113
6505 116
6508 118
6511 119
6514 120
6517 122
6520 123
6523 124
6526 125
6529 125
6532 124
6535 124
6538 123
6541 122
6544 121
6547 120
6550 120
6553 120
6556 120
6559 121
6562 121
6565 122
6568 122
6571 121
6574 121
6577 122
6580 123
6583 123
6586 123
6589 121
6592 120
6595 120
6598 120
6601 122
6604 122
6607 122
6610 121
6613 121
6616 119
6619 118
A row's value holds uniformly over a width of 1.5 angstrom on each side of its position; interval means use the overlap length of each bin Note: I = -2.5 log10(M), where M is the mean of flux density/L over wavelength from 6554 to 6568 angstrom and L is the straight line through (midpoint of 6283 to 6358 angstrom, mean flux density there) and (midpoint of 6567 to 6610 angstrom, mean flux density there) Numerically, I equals -0.014 mag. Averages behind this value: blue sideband 102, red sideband 122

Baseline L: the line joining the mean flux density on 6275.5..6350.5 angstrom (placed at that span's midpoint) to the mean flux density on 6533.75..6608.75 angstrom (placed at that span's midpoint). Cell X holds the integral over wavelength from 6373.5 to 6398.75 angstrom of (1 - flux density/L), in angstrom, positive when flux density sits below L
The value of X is 1.4 angstrom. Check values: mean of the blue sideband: 100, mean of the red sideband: 121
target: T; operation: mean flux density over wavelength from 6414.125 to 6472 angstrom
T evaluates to 110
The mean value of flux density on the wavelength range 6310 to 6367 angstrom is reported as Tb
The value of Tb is 104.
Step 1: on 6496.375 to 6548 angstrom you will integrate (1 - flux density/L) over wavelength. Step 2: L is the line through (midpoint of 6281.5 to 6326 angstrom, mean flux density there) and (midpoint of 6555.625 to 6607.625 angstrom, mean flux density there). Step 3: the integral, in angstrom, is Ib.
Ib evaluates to -1.7 angstrom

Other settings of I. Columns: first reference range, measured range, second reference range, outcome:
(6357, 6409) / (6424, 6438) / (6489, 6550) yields 0.004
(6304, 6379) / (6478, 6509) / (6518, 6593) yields 0.025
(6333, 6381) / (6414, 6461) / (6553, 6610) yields 0.004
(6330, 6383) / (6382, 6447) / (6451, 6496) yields 0.016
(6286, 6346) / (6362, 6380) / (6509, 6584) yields 0.052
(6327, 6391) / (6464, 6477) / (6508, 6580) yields 0.014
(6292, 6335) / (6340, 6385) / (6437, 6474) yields 0.007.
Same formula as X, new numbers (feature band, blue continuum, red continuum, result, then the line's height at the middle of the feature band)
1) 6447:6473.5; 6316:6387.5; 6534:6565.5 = 0.3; 113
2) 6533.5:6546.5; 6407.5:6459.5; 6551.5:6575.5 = -0.4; 119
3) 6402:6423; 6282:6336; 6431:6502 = -0.8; 107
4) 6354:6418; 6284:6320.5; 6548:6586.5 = 0.9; 105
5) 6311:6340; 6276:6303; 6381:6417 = -1.7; 97.9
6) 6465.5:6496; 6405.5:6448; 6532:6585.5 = 0.1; 114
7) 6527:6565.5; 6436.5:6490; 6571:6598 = -1.1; 119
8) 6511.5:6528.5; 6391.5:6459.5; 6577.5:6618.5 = -1.0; 116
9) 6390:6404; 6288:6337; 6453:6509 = 0.4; 107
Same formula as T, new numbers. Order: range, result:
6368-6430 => 105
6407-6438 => 110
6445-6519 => 114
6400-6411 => 109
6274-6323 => 97.1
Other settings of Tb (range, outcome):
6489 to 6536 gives 118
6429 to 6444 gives 106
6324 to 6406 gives 103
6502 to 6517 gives 118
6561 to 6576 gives 121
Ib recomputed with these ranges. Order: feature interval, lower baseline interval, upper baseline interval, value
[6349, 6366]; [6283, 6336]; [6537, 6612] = -0.2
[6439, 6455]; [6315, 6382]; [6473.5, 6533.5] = 0.4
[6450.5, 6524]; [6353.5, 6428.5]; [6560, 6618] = -1.3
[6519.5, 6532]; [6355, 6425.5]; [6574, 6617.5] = -0.9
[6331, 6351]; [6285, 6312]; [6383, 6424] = -1.2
